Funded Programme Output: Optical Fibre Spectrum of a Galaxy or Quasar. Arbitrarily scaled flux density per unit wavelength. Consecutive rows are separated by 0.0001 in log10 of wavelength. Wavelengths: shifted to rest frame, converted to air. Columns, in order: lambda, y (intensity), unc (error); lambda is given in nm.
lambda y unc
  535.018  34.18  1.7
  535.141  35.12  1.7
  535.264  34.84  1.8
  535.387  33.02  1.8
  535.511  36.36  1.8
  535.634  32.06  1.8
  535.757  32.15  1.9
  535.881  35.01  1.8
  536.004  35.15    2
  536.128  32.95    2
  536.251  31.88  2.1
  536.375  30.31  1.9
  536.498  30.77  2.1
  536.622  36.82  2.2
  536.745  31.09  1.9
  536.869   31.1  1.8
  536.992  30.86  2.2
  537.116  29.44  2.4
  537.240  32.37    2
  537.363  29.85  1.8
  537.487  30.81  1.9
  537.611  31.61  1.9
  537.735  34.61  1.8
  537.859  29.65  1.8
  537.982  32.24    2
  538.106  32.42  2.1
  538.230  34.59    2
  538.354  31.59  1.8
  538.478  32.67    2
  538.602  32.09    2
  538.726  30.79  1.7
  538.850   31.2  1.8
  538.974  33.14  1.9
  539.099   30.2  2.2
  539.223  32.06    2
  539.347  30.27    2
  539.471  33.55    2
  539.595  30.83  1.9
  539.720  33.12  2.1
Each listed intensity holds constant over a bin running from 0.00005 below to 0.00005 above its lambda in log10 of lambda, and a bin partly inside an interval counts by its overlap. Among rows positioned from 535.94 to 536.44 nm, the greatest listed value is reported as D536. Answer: 35.15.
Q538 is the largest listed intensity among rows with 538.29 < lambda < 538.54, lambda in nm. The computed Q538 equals 32.67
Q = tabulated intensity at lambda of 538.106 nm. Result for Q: 32.42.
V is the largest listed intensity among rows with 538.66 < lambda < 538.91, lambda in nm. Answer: 31.2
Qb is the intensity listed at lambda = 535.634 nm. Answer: 32.06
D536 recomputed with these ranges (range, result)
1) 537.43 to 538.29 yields 34.61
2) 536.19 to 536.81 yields 36.82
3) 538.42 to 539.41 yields 33.14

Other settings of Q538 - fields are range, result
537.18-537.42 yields 32.37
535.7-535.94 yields 35.01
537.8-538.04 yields 32.24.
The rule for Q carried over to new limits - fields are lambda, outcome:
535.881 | 35.01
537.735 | 34.61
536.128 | 32.95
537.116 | 29.44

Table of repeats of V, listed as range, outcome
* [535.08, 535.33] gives 35.12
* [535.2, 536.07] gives 36.36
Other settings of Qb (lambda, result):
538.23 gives 34.59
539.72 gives 33.12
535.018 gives 34.18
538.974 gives 33.14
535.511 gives 36.36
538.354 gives 31.59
